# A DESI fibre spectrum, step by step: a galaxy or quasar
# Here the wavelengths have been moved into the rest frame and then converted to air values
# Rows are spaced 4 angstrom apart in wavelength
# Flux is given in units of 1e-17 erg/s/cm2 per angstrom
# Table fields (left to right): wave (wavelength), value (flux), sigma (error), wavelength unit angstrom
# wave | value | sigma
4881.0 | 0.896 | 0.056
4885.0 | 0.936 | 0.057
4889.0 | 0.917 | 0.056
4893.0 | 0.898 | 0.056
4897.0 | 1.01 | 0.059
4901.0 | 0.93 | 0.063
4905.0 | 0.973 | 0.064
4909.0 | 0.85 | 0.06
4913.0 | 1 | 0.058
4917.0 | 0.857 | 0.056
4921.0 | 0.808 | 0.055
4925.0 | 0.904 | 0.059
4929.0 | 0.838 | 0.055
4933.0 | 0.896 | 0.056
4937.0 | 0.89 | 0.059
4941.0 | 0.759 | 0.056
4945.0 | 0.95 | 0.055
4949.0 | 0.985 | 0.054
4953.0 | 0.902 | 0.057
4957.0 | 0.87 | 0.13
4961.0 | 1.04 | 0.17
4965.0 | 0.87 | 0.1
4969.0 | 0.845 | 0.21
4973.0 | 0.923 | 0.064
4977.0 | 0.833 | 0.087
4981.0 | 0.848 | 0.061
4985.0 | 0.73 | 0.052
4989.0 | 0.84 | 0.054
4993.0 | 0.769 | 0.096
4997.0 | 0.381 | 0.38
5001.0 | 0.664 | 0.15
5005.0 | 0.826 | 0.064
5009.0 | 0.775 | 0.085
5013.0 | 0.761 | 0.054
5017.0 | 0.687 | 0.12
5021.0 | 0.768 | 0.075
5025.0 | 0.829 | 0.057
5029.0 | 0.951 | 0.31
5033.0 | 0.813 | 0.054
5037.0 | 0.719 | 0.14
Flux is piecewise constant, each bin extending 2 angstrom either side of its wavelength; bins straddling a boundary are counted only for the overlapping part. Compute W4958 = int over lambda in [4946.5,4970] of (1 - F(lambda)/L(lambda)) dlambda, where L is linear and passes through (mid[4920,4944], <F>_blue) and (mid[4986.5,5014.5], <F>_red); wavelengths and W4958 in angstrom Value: -3.5 angstrom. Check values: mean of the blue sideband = 0.855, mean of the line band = 0.922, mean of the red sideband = 0.716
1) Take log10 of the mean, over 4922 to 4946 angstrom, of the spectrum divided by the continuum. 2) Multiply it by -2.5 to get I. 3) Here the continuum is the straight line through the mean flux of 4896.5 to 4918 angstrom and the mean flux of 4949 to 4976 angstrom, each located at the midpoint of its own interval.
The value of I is 0.07 mag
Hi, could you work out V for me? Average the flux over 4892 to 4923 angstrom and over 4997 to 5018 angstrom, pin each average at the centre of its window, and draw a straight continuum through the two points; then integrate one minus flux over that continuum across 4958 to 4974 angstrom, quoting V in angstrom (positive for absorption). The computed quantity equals -2.4 angstrom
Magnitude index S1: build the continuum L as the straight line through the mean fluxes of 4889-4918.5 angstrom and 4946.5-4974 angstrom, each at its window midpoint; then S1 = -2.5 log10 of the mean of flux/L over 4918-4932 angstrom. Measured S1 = 0.09 mag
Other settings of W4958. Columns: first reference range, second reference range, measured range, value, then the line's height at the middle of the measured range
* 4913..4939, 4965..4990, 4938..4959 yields -0.8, 0.86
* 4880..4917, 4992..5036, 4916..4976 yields -2.5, 0.855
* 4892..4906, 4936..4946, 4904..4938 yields 0.6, 0.903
